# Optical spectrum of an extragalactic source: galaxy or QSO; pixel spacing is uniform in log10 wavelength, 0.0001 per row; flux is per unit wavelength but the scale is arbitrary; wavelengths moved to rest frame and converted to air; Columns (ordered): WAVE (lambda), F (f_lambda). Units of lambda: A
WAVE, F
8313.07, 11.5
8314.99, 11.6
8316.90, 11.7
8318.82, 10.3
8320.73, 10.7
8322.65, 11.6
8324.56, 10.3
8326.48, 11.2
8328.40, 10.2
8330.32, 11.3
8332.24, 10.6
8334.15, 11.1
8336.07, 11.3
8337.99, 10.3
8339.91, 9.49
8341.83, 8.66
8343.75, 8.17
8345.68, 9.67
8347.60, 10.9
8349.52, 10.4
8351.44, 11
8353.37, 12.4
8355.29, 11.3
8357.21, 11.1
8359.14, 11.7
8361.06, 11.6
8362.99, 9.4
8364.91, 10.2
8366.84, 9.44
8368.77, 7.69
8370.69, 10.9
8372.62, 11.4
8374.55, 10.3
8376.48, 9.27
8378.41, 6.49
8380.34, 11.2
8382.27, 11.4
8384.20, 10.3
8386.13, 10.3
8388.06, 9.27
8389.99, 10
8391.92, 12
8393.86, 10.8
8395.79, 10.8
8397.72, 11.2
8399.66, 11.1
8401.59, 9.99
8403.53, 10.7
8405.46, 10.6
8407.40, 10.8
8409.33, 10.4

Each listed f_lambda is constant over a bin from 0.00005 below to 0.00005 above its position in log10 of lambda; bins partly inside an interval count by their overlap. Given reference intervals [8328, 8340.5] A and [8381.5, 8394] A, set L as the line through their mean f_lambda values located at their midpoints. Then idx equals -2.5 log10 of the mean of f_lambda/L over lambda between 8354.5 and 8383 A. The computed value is 0.04 mag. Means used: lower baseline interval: 10.7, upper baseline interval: 10.6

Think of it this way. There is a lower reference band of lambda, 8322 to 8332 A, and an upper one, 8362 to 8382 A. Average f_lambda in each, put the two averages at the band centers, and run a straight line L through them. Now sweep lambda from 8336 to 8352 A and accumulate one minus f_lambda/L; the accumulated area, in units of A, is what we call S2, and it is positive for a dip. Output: 0.8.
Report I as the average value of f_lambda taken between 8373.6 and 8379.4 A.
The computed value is 8.69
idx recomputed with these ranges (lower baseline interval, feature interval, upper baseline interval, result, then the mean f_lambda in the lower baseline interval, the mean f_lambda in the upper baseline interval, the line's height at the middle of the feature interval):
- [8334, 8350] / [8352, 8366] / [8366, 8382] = -0.134 mag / 9.93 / 9.66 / 9.79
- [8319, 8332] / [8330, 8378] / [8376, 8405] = 0.030 mag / 10.8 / 10.3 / 10.6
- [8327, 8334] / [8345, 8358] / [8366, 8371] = -0.118 mag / 10.8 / 9.14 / 9.88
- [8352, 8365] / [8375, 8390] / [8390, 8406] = 0.124 mag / 11.2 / 10.9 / 11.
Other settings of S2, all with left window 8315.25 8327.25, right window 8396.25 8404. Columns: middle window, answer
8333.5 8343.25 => 0.81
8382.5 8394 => 0.33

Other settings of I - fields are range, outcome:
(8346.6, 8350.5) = 10.7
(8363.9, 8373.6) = 9.93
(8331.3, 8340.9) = 10.6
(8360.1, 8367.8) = 10.2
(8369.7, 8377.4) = 10.5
